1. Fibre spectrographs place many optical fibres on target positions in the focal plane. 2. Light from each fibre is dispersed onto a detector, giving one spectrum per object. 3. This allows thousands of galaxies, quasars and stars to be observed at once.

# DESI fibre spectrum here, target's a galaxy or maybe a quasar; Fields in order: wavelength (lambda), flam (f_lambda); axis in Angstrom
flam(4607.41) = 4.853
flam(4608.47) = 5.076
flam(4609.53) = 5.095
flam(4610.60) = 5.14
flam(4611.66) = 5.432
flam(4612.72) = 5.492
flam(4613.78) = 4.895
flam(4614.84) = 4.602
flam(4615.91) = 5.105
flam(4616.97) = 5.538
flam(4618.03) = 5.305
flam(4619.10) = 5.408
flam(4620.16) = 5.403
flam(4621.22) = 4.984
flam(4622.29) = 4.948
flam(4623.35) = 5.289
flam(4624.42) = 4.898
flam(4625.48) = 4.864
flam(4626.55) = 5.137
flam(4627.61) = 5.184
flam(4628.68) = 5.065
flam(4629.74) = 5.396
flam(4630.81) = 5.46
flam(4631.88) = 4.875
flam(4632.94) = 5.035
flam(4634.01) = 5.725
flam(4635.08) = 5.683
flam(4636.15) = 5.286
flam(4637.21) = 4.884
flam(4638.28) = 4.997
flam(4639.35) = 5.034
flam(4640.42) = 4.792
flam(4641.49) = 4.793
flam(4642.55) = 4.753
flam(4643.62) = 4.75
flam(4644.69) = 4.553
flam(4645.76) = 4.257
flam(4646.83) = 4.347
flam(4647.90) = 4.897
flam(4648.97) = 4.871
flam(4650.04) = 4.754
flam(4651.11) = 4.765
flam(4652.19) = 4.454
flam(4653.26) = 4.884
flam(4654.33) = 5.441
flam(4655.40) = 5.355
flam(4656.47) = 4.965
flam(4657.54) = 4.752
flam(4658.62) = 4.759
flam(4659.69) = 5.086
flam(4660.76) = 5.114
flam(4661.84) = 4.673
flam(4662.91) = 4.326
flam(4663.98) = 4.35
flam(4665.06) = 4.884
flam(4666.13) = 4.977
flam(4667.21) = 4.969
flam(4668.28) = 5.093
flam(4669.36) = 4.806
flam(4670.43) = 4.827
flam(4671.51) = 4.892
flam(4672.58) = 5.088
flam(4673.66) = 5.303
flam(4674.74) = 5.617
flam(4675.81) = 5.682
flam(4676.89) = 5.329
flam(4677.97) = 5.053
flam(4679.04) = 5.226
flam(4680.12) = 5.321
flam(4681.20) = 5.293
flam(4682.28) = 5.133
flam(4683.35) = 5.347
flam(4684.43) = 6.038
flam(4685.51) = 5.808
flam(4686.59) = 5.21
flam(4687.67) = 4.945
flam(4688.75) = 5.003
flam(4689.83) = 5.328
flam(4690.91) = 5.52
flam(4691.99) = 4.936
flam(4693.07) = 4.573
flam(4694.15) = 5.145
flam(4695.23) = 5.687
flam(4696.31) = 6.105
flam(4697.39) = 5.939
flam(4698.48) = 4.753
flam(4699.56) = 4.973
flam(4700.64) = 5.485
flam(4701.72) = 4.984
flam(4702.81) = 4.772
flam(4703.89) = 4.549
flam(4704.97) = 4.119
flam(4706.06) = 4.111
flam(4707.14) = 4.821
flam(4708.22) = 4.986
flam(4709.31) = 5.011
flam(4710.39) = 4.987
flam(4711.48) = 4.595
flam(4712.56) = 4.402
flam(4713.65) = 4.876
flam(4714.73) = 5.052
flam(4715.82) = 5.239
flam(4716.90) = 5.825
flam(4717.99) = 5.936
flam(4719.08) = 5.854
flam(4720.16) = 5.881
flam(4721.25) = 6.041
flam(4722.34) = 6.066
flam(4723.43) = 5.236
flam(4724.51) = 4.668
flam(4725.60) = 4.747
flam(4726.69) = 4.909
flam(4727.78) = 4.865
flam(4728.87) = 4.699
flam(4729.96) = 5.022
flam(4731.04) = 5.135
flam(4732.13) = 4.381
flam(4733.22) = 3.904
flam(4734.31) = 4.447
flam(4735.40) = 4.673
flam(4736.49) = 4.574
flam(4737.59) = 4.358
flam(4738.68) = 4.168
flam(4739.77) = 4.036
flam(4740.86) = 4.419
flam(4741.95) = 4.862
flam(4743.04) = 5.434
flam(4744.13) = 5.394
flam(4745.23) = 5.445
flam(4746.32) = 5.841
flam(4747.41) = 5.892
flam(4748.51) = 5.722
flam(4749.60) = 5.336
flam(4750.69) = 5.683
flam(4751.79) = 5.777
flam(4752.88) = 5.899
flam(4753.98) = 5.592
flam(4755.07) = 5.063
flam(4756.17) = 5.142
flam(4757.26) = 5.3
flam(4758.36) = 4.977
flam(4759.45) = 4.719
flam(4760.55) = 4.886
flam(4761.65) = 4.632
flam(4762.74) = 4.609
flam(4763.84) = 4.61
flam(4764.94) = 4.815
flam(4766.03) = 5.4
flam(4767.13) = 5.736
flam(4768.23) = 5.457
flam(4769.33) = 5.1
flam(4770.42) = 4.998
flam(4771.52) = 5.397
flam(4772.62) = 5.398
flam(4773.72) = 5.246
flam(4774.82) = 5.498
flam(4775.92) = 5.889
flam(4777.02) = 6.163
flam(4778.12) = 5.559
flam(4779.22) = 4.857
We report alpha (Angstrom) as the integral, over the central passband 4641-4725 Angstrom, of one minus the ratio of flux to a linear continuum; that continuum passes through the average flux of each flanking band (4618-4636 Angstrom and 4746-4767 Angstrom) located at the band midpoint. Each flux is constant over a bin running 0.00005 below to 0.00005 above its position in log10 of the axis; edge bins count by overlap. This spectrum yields 2.7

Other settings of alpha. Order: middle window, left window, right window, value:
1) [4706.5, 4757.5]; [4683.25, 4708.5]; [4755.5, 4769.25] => -0.4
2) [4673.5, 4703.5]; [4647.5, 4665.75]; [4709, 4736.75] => -2.2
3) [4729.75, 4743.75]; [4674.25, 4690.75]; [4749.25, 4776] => 1.9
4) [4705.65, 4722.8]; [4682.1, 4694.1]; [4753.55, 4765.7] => -0.3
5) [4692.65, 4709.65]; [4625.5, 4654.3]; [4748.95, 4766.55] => 0.2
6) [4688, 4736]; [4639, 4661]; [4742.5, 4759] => 1.7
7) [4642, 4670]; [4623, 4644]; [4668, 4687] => 2.1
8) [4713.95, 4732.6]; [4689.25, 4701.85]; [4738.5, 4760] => 0.0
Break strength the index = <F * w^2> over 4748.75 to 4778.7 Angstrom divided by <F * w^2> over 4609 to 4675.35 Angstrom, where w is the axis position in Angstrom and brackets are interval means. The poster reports 1.1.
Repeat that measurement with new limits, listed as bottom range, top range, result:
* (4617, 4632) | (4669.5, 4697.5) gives 1.05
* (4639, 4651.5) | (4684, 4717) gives 1.10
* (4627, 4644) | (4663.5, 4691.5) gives 1.03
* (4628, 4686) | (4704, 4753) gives 1.03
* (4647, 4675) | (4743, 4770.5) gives 1.12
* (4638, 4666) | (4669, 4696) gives 1.11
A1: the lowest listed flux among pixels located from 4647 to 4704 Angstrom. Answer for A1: 4.326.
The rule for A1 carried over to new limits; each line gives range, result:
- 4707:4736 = 3.904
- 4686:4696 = 4.573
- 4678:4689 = 4.945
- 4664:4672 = 4.806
